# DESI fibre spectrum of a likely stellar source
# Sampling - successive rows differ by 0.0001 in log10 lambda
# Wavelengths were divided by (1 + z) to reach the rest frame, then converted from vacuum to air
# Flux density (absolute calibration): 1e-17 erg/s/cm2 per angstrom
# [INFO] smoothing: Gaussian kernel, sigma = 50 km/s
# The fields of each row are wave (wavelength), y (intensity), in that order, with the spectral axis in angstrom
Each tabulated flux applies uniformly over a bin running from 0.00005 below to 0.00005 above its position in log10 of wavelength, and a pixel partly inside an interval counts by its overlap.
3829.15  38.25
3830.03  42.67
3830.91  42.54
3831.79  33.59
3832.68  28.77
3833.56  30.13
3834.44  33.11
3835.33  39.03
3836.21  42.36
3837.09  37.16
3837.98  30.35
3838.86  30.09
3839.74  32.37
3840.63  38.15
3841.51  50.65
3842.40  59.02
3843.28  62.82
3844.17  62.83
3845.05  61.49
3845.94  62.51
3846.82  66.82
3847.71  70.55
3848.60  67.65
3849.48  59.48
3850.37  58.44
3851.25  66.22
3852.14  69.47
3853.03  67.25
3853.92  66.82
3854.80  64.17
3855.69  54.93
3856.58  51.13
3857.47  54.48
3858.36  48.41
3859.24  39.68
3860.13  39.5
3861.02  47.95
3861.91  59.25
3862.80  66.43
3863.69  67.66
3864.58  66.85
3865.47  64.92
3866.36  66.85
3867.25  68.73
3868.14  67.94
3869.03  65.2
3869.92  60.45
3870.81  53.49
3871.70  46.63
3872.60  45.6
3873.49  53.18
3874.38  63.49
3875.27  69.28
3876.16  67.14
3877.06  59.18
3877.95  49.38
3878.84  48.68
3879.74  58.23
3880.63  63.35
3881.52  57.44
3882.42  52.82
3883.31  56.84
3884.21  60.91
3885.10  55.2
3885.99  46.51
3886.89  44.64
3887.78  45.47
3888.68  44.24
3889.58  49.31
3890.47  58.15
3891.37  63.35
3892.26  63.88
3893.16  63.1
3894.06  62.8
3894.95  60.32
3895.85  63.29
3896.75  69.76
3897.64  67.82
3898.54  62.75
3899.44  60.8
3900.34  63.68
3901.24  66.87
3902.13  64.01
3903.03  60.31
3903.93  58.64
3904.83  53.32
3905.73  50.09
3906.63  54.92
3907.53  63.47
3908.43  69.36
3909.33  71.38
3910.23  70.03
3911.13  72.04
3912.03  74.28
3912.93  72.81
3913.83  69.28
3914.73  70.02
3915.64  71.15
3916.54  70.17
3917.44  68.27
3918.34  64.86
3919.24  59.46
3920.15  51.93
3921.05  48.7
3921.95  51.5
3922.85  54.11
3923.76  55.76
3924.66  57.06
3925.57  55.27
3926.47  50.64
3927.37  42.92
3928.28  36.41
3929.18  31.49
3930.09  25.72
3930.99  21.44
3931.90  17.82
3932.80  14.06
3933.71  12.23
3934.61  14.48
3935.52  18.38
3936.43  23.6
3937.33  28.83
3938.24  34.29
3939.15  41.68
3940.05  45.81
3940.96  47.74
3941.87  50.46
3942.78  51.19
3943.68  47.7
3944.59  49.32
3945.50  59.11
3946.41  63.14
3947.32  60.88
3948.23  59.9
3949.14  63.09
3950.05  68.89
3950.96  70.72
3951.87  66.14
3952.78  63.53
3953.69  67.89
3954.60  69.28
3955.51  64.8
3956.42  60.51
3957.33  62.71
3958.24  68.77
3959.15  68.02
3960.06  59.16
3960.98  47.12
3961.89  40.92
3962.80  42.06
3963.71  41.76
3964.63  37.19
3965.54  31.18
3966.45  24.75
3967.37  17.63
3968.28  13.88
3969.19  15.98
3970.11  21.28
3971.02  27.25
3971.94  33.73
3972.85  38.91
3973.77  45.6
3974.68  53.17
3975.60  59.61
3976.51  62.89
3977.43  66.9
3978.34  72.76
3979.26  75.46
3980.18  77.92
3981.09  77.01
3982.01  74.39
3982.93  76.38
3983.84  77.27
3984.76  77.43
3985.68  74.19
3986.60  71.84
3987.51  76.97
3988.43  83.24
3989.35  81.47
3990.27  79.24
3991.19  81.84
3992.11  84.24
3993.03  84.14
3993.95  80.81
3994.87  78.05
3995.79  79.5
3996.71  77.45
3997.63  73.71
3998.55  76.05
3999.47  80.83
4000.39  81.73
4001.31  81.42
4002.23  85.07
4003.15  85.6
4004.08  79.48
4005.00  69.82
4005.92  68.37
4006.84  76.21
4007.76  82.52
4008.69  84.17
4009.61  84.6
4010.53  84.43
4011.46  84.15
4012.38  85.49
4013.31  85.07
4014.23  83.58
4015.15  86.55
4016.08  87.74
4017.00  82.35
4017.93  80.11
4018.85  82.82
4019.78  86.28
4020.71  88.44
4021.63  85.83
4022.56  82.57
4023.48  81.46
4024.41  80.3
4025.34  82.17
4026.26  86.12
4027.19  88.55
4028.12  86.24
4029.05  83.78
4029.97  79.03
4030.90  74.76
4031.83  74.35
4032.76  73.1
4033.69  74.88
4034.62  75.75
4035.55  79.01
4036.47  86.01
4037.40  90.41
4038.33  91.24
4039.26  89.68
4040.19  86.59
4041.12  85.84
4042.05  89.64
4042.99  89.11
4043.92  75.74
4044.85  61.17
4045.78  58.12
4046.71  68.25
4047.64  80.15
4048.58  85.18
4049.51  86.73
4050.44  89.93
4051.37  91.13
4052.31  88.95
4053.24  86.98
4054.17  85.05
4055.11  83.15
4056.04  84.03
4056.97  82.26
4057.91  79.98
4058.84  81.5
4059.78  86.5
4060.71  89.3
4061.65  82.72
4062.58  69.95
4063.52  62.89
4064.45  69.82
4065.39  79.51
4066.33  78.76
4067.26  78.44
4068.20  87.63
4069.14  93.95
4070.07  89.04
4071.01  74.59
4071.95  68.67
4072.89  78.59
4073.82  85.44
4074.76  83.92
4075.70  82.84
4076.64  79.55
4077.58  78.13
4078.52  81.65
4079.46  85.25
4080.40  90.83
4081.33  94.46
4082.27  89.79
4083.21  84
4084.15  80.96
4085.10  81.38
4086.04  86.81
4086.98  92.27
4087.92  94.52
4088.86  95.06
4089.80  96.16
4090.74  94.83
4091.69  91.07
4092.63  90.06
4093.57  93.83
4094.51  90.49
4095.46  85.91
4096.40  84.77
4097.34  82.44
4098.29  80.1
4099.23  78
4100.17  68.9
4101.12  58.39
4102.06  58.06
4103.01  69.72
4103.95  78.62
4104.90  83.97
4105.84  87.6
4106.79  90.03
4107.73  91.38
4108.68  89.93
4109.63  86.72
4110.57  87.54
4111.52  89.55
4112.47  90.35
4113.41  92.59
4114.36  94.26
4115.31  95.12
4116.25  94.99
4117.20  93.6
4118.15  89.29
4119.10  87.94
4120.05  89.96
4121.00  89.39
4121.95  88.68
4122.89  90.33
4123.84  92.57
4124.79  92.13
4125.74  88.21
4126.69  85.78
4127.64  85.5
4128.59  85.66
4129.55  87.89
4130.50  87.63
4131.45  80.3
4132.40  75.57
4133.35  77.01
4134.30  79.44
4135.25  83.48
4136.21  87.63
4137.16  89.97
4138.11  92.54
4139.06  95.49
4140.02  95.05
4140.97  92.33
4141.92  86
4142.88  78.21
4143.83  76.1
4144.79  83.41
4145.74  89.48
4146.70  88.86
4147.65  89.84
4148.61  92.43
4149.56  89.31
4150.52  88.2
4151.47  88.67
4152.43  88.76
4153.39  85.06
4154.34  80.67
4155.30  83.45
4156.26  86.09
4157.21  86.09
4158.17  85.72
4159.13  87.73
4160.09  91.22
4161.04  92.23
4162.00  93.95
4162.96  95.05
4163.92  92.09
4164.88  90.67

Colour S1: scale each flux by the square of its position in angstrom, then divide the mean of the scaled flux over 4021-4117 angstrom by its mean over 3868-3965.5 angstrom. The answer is 1.65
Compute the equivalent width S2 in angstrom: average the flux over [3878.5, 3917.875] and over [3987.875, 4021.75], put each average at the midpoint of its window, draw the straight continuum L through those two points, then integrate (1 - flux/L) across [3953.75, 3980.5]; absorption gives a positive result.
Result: 9.32 angstrom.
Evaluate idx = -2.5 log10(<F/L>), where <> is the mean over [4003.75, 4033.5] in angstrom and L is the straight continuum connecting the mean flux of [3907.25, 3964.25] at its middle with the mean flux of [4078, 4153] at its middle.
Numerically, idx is -0.20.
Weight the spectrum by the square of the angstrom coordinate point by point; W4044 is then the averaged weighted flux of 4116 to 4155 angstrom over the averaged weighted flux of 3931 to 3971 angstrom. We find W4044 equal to 2.15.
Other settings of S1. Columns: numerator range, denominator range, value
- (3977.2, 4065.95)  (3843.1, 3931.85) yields 1.48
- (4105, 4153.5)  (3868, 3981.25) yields 1.84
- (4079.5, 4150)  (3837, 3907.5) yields 1.70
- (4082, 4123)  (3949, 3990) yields 1.61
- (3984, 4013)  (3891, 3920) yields 1.29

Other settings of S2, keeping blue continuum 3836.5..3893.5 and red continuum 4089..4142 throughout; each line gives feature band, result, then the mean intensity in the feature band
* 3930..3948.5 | 7.9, 37.5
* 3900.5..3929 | 0.9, 60.4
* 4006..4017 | -1.4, 83.5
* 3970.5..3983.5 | 1.8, 60.1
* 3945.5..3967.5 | 3.8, 55.6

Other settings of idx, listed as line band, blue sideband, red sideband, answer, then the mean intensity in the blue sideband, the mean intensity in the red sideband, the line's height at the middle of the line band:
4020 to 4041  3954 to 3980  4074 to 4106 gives -0.24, 47.7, 83.9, 66.4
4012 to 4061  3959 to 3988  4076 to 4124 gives -0.20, 52.4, 86.5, 69.4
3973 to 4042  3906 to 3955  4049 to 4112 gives -0.16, 52.1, 83.7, 68.3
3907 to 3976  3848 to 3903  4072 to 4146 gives 0.32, 58.9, 86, 66.6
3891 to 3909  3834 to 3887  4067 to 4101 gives -0.02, 55.8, 85.2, 61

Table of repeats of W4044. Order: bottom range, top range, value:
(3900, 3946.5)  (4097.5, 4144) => 1.87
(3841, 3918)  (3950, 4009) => 1.12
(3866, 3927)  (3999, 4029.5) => 1.47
